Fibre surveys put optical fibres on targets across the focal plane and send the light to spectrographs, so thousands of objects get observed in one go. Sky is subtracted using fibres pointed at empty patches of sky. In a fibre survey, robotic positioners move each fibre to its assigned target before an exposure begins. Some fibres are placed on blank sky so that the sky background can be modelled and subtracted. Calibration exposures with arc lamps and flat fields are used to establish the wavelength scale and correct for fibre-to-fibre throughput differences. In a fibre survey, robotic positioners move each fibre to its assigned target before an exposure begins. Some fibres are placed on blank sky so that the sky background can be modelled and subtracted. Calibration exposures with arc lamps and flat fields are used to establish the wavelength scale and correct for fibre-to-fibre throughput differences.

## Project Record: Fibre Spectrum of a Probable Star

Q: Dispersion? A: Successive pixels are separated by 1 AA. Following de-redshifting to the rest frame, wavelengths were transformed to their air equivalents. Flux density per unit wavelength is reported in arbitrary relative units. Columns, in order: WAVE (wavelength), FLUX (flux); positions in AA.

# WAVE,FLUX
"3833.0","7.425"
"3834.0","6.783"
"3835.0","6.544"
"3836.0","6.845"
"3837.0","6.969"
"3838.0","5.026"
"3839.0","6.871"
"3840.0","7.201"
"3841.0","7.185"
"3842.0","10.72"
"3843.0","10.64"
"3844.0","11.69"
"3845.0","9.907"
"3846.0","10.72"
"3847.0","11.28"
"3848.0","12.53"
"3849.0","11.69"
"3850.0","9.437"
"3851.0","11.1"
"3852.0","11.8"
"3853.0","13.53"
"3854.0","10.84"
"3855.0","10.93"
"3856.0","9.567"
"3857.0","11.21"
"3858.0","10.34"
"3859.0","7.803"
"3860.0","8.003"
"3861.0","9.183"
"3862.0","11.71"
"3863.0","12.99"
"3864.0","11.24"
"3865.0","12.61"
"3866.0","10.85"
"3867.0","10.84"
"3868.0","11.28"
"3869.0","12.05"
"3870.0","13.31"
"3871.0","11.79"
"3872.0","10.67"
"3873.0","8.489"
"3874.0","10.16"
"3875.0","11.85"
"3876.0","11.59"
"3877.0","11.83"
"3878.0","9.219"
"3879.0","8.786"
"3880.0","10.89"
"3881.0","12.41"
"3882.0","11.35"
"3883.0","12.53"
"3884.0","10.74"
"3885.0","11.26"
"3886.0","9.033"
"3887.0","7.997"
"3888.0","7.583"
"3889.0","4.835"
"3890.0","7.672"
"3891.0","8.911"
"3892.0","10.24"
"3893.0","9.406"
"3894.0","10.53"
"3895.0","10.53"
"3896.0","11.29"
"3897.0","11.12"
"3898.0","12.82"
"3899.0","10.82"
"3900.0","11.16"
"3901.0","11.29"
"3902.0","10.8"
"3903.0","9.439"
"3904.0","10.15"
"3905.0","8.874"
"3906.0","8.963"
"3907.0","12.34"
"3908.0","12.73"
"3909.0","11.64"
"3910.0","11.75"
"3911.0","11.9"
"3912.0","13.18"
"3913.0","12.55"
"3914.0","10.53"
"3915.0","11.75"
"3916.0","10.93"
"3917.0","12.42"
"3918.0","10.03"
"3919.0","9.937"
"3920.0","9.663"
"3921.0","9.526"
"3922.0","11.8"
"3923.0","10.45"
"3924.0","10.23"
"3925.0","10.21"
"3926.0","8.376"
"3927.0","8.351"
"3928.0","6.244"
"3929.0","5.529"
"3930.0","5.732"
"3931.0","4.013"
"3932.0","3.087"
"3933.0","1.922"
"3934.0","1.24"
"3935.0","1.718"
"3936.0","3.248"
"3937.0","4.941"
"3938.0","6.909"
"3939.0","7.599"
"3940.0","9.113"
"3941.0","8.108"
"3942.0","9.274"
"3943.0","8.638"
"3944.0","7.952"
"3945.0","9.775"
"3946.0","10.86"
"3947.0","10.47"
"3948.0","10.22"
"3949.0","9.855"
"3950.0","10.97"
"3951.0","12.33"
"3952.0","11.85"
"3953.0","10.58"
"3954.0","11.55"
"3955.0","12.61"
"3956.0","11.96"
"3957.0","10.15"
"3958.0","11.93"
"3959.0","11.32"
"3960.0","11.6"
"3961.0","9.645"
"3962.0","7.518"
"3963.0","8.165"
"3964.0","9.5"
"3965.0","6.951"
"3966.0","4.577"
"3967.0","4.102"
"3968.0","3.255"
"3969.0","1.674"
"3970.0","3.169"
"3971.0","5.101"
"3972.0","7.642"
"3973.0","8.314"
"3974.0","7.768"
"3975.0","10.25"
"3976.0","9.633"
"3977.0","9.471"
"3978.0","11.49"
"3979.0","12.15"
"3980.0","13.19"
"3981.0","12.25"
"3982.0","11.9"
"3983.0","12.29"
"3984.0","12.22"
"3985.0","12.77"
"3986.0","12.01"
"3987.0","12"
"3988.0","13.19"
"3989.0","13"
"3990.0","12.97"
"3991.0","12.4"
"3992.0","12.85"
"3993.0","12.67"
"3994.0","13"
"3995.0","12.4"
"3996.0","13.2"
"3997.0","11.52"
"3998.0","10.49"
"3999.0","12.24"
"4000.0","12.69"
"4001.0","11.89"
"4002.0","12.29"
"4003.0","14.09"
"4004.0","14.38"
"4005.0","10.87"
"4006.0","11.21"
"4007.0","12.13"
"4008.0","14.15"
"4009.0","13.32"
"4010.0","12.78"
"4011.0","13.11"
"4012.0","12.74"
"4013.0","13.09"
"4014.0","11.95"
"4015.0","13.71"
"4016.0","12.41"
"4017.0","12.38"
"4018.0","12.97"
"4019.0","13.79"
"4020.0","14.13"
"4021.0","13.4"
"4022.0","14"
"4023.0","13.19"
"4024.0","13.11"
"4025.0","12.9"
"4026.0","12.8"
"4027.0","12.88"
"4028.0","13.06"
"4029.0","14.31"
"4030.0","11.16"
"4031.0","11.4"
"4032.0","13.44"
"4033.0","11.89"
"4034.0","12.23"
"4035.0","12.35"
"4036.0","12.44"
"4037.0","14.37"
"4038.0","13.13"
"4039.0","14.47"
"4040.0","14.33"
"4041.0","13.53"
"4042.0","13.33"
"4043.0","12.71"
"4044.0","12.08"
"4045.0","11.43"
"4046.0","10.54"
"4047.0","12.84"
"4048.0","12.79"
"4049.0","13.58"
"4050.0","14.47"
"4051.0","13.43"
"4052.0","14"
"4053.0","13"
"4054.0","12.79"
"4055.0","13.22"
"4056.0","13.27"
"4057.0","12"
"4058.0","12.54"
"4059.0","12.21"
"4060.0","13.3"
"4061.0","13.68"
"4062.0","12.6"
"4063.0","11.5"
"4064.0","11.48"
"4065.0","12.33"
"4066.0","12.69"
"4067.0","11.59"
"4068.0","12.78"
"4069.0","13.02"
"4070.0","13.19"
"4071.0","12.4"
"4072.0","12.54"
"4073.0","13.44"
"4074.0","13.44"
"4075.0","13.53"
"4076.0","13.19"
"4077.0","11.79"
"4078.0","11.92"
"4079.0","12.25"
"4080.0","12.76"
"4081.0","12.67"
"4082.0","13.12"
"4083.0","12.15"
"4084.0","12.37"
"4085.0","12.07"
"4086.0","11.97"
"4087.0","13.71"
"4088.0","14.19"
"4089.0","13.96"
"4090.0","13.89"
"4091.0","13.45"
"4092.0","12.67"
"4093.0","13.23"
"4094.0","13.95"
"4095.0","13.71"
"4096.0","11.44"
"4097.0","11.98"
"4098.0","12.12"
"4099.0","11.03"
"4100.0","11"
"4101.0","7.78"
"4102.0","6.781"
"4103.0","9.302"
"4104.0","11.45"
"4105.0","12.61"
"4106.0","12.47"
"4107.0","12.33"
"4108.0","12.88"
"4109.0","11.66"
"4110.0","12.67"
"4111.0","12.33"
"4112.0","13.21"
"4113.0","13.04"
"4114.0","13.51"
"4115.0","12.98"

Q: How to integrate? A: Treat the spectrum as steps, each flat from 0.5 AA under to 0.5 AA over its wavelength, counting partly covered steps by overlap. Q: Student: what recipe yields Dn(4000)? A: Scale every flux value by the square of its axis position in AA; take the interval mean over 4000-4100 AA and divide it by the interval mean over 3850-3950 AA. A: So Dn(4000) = 1.42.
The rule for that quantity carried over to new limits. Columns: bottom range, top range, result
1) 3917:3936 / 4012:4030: 1.93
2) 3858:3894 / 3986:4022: 1.32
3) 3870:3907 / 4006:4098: 1.36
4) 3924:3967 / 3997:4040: 1.62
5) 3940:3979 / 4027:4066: 1.49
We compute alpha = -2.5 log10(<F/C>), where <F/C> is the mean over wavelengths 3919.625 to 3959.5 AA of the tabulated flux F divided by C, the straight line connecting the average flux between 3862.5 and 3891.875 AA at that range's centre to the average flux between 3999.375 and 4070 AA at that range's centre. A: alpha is 0.32 mag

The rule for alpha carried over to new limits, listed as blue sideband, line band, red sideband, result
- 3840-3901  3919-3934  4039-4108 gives 0.44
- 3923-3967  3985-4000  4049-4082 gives -0.23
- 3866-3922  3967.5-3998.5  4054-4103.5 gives 0.10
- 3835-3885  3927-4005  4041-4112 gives 0.21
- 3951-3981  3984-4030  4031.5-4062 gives -0.17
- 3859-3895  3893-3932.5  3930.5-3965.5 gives -0.07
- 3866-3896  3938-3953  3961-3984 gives -0.10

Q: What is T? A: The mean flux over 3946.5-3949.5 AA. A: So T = 10.2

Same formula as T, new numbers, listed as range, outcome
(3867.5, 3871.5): 12.1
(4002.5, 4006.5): 12.6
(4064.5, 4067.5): 12.2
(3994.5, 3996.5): 12.8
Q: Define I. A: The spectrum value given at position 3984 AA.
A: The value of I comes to 12.22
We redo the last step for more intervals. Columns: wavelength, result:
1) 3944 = 7.952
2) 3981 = 12.25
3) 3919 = 9.937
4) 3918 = 10.03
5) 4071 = 12.4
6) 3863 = 12.99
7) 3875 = 11.85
